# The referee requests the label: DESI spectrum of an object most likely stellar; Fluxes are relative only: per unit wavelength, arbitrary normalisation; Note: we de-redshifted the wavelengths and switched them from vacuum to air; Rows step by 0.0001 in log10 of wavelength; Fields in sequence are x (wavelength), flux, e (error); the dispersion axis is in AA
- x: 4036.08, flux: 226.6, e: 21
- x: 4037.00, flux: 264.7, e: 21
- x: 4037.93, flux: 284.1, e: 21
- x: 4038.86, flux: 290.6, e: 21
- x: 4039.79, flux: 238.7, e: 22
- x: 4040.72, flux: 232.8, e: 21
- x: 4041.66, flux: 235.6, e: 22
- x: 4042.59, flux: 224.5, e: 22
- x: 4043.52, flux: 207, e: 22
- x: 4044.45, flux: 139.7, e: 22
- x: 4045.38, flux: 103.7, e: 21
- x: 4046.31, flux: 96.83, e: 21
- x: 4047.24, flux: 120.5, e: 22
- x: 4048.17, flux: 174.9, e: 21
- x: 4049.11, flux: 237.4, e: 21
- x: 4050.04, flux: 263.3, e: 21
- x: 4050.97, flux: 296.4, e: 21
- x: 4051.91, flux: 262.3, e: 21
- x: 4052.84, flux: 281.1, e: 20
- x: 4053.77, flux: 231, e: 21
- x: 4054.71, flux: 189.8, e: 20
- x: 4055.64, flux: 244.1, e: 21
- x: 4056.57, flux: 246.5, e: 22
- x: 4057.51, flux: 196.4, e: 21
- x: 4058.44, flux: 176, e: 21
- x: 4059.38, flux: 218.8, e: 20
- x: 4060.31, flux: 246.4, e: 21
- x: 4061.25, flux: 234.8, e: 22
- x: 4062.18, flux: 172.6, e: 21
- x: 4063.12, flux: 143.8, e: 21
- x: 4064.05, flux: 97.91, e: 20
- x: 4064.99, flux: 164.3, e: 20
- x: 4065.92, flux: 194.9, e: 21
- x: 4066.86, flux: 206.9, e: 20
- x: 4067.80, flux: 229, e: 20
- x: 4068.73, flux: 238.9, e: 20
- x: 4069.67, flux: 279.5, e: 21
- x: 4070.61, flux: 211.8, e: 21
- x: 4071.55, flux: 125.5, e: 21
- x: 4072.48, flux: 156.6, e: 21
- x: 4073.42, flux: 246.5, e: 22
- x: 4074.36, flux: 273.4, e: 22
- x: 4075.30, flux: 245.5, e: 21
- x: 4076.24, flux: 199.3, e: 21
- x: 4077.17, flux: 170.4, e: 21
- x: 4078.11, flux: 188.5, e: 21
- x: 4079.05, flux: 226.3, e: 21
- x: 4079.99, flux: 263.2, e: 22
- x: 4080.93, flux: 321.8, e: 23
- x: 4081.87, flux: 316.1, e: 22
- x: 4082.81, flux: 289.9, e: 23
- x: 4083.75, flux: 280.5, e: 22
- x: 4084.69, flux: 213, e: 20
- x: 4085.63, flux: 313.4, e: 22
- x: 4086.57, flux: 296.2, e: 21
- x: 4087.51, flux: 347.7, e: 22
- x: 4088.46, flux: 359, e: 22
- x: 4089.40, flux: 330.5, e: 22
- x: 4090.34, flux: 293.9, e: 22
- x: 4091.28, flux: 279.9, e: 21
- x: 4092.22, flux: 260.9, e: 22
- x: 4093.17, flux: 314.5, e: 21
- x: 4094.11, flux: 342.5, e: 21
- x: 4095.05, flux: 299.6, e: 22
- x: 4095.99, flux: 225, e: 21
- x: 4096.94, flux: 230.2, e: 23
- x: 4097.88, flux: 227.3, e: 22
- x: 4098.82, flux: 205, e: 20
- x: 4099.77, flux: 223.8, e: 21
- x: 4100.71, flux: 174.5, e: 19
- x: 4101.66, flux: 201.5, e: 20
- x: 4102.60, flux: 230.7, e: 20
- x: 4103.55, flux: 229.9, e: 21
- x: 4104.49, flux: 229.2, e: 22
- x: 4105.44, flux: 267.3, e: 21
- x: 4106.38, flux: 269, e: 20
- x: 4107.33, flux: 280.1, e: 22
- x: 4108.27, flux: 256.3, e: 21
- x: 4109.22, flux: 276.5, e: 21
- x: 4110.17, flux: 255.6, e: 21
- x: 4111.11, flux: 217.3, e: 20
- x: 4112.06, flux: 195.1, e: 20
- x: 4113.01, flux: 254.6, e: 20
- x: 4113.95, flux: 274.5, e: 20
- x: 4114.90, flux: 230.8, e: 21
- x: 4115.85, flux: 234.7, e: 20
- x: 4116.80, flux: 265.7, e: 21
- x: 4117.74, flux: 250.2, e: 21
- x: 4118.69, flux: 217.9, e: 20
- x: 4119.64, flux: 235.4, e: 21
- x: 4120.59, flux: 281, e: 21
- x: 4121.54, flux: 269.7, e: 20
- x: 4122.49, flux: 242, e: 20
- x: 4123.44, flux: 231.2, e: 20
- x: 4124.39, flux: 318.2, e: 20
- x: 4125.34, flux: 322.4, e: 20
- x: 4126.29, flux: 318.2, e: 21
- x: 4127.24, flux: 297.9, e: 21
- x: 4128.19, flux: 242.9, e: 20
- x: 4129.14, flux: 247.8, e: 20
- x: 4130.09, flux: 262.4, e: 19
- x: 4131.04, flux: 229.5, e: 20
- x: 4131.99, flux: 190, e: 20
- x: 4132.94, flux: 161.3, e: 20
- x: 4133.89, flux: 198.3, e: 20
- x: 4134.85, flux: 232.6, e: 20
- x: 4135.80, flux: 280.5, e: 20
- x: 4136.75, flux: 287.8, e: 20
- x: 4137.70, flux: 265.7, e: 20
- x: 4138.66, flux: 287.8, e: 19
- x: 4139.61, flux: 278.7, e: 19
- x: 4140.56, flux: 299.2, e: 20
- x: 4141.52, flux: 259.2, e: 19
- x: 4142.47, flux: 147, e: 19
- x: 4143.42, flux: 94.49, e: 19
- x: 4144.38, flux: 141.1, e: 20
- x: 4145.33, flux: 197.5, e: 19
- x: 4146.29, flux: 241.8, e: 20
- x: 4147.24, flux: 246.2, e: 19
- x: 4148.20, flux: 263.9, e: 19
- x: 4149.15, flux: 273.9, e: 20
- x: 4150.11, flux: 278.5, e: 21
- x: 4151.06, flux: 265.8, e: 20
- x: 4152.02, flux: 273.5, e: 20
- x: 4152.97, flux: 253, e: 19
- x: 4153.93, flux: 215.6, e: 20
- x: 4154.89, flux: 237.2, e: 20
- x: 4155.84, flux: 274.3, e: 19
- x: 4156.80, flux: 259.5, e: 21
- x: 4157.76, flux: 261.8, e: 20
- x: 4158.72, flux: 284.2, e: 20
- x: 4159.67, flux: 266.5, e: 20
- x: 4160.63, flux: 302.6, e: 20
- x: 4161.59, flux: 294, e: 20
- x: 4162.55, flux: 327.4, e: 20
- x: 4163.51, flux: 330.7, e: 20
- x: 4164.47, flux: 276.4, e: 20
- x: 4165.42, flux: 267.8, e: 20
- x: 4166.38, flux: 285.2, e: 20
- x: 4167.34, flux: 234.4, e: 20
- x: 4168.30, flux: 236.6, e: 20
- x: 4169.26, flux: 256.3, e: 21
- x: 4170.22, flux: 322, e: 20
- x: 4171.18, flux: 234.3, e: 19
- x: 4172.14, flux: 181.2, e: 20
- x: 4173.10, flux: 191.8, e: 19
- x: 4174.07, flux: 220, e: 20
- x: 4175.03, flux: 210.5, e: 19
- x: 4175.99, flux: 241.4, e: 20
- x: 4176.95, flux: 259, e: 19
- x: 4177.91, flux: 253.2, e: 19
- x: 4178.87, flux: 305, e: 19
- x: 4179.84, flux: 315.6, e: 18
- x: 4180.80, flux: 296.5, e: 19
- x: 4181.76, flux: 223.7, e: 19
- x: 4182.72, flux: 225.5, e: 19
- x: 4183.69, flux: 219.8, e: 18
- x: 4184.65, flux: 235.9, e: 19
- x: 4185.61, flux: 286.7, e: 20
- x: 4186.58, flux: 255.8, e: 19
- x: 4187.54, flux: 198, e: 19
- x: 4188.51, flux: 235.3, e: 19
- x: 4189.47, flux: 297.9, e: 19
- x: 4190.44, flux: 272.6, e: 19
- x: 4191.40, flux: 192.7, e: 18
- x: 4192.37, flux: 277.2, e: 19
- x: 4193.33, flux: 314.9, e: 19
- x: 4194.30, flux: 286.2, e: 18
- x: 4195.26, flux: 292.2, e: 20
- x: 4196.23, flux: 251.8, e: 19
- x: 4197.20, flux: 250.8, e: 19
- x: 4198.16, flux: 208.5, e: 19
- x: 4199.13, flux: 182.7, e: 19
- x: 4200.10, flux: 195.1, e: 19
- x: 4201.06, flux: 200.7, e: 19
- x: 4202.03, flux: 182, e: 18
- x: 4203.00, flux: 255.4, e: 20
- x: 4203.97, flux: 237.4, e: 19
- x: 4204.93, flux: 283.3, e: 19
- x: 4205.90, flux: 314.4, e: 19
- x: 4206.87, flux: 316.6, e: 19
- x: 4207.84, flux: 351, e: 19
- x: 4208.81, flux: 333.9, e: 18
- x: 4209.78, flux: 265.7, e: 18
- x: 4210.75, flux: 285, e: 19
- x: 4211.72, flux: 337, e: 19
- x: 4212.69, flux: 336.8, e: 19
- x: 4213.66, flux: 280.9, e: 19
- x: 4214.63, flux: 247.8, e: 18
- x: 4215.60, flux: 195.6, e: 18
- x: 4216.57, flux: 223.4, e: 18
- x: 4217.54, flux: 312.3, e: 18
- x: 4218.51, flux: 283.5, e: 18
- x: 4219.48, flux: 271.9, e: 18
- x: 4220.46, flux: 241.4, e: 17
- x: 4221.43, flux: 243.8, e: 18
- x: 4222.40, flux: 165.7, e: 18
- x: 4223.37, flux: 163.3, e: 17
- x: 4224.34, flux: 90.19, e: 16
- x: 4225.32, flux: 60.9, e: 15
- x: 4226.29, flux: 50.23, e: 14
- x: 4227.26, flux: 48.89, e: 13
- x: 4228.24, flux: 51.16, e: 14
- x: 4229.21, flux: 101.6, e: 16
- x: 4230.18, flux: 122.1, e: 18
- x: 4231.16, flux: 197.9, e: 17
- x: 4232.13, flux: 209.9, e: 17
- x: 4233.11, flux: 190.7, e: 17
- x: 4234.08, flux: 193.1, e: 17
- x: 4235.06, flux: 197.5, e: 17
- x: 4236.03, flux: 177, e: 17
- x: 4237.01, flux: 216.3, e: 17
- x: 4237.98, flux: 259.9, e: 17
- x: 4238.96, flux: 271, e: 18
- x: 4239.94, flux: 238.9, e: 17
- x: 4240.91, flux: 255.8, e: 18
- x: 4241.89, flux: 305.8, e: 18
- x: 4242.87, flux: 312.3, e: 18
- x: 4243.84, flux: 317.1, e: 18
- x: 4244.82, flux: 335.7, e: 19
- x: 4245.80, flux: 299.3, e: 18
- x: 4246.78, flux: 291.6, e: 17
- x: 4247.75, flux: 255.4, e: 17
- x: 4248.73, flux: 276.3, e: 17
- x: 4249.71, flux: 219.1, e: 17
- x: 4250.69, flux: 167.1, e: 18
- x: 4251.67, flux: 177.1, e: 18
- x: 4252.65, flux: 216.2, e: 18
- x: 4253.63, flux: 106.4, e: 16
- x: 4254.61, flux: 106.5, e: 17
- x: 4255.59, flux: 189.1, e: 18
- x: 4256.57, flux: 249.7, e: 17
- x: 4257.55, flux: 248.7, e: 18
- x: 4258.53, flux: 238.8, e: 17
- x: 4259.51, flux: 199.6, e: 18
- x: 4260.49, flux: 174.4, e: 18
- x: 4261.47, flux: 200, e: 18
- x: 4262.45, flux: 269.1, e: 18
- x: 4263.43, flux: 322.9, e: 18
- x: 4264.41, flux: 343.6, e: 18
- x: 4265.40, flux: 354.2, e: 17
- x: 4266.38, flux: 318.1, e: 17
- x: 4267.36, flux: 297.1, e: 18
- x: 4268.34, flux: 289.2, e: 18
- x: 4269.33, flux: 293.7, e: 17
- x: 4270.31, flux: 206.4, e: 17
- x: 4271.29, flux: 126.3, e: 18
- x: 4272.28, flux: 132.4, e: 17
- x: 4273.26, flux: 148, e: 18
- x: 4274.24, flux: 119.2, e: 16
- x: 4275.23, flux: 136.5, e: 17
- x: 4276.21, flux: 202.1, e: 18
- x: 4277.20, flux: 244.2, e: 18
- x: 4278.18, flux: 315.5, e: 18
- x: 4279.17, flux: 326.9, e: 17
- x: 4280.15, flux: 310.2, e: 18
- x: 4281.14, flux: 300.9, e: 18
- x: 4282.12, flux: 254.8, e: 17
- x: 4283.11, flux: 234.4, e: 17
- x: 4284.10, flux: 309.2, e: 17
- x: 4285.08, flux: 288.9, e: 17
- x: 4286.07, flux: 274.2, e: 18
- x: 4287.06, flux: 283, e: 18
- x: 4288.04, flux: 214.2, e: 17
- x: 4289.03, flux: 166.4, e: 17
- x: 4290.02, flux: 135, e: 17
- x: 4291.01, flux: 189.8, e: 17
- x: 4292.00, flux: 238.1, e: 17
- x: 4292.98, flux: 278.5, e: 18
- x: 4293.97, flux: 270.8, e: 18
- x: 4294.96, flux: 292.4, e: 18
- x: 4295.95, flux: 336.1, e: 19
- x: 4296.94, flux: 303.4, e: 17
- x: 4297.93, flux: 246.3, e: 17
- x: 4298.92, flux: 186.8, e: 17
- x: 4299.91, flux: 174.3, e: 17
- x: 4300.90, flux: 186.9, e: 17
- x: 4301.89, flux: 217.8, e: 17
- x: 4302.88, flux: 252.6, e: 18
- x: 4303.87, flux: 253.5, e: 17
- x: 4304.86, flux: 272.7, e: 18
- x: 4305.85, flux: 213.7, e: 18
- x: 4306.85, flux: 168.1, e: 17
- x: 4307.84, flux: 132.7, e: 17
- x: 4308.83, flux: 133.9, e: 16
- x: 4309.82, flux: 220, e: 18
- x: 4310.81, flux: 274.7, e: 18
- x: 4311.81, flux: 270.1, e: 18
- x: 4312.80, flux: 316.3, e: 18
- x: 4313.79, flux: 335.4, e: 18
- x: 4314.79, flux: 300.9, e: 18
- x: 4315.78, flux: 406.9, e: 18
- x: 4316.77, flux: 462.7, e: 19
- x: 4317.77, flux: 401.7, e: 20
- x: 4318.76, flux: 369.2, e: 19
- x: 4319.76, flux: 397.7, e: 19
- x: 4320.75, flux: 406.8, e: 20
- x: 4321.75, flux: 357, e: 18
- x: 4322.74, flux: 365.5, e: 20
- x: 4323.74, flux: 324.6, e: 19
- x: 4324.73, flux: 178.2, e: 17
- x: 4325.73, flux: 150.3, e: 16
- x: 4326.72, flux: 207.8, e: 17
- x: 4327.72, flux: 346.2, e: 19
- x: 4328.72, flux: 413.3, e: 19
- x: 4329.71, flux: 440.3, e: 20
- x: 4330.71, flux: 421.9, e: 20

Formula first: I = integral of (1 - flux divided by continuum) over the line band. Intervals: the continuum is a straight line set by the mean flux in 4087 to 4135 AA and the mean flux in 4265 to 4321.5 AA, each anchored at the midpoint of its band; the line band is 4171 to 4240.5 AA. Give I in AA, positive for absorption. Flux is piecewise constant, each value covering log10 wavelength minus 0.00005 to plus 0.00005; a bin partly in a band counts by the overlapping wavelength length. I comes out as 7.30 AA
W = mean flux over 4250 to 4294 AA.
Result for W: 232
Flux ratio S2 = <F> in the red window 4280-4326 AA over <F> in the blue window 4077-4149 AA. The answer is 1.07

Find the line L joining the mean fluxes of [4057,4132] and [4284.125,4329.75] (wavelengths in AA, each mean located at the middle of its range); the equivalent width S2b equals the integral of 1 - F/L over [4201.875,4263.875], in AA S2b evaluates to 8.6 AA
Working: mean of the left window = 245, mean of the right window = 274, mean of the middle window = 227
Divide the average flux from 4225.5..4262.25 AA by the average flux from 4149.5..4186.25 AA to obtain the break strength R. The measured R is 0.8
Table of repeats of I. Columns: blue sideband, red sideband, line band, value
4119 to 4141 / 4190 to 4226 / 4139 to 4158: 1.37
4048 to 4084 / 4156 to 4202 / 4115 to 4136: -0.89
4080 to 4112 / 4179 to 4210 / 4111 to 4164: 2.27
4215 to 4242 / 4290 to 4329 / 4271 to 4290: 1.22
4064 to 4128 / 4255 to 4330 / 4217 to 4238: 6.96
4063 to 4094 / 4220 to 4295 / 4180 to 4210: -3.37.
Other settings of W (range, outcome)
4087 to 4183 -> 255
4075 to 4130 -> 260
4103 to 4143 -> 252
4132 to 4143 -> 242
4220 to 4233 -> 136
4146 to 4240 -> 241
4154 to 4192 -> 258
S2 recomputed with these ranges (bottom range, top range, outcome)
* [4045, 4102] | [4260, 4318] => 1.08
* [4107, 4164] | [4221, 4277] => 0.83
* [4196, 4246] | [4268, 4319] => 1.09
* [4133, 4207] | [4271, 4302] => 0.93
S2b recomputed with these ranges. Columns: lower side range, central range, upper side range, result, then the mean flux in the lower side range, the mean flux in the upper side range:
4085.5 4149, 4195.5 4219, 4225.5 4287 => -2.8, 252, 227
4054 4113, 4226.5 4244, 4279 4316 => 3.4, 240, 250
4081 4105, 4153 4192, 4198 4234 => -3.6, 269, 217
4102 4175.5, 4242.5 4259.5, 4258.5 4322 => 1.5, 251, 260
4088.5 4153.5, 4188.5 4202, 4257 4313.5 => 0.0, 250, 241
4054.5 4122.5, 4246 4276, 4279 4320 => 4.4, 241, 265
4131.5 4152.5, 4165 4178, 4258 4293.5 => -0.3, 235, 243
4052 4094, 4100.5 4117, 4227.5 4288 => -0.2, 240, 233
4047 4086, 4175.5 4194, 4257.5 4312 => -2.1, 224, 239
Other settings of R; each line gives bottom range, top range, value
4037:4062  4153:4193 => 1.18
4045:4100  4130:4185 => 1.06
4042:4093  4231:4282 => 1.04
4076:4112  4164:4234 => 0.90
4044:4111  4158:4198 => 1.11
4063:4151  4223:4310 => 0.91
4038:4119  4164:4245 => 1.01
